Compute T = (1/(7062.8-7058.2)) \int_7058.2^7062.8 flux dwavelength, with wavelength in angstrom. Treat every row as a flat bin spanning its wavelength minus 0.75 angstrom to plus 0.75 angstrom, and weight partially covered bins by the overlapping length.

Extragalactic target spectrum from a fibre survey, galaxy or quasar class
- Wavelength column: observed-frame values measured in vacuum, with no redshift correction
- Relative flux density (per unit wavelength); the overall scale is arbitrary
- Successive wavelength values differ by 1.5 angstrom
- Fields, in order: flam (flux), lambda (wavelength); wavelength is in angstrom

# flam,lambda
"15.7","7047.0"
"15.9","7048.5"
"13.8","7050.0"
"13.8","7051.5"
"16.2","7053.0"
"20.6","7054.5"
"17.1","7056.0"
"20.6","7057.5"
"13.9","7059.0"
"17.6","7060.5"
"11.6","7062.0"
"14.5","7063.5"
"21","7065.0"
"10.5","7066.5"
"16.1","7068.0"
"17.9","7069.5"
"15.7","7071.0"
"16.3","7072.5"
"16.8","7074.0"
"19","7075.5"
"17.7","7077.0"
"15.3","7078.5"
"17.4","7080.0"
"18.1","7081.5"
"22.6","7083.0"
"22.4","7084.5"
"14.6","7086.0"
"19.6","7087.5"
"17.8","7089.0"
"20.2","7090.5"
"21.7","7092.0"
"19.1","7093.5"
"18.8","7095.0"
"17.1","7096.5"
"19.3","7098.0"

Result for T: 14.4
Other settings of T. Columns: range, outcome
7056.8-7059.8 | 17.2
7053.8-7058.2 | 19.4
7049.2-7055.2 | 16.1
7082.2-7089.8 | 19.4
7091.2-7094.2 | 20.4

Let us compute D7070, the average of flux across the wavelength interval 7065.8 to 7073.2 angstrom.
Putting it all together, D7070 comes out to 15.3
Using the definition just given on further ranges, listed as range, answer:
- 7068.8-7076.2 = 17.1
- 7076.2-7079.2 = 16.6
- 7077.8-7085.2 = 19.2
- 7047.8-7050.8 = 14.8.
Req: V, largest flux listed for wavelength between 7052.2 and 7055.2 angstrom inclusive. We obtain 20.6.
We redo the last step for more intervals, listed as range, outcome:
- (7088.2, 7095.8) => 21.7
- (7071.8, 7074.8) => 16.8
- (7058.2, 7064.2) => 17.6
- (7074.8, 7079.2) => 19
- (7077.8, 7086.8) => 22.6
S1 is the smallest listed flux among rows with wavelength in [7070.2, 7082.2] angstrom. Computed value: 15.3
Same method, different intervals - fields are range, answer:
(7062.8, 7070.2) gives 10.5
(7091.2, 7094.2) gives 19.1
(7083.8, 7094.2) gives 14.6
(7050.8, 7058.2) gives 13.8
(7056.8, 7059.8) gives 13.9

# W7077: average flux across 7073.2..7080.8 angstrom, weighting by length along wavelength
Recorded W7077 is 17.2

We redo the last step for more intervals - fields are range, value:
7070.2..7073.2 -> 16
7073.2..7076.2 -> 17.9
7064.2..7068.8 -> 15.9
